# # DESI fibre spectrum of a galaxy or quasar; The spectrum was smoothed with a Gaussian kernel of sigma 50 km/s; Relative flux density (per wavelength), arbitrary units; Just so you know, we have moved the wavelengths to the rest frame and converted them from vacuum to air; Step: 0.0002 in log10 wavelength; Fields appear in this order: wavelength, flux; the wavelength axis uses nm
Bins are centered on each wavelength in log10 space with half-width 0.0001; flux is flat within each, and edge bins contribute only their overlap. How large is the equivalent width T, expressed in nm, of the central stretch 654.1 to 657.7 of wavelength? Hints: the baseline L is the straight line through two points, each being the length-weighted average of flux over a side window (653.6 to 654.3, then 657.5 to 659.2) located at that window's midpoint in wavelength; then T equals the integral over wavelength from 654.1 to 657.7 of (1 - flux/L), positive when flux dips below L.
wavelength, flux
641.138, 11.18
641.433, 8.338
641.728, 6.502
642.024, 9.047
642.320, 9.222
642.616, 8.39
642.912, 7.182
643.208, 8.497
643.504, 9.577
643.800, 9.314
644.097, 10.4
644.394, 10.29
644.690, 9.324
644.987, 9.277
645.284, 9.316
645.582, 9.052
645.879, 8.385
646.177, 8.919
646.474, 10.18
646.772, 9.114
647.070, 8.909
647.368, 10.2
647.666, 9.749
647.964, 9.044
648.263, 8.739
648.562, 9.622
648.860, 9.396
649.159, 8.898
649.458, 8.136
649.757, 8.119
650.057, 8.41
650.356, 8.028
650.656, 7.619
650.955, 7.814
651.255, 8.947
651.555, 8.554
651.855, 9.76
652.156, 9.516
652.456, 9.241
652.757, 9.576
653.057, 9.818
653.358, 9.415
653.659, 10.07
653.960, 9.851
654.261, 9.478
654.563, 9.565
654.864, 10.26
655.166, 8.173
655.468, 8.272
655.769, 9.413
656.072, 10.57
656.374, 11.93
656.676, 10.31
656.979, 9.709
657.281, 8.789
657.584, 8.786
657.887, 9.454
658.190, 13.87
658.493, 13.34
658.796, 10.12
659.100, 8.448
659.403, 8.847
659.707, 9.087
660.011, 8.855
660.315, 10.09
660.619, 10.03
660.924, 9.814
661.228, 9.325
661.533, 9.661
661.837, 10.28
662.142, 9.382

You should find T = 0.23 nm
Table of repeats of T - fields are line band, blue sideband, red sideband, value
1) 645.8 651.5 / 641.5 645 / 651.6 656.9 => 0.262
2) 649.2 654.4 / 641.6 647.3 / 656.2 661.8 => 0.315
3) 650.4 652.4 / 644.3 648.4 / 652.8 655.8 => 0.149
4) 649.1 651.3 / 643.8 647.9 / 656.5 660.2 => 0.332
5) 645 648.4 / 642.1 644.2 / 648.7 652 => -0.203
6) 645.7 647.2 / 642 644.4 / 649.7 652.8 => -0.036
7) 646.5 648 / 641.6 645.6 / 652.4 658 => -0.053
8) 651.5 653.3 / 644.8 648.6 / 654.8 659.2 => 0.051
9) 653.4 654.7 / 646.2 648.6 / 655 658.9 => 0.033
